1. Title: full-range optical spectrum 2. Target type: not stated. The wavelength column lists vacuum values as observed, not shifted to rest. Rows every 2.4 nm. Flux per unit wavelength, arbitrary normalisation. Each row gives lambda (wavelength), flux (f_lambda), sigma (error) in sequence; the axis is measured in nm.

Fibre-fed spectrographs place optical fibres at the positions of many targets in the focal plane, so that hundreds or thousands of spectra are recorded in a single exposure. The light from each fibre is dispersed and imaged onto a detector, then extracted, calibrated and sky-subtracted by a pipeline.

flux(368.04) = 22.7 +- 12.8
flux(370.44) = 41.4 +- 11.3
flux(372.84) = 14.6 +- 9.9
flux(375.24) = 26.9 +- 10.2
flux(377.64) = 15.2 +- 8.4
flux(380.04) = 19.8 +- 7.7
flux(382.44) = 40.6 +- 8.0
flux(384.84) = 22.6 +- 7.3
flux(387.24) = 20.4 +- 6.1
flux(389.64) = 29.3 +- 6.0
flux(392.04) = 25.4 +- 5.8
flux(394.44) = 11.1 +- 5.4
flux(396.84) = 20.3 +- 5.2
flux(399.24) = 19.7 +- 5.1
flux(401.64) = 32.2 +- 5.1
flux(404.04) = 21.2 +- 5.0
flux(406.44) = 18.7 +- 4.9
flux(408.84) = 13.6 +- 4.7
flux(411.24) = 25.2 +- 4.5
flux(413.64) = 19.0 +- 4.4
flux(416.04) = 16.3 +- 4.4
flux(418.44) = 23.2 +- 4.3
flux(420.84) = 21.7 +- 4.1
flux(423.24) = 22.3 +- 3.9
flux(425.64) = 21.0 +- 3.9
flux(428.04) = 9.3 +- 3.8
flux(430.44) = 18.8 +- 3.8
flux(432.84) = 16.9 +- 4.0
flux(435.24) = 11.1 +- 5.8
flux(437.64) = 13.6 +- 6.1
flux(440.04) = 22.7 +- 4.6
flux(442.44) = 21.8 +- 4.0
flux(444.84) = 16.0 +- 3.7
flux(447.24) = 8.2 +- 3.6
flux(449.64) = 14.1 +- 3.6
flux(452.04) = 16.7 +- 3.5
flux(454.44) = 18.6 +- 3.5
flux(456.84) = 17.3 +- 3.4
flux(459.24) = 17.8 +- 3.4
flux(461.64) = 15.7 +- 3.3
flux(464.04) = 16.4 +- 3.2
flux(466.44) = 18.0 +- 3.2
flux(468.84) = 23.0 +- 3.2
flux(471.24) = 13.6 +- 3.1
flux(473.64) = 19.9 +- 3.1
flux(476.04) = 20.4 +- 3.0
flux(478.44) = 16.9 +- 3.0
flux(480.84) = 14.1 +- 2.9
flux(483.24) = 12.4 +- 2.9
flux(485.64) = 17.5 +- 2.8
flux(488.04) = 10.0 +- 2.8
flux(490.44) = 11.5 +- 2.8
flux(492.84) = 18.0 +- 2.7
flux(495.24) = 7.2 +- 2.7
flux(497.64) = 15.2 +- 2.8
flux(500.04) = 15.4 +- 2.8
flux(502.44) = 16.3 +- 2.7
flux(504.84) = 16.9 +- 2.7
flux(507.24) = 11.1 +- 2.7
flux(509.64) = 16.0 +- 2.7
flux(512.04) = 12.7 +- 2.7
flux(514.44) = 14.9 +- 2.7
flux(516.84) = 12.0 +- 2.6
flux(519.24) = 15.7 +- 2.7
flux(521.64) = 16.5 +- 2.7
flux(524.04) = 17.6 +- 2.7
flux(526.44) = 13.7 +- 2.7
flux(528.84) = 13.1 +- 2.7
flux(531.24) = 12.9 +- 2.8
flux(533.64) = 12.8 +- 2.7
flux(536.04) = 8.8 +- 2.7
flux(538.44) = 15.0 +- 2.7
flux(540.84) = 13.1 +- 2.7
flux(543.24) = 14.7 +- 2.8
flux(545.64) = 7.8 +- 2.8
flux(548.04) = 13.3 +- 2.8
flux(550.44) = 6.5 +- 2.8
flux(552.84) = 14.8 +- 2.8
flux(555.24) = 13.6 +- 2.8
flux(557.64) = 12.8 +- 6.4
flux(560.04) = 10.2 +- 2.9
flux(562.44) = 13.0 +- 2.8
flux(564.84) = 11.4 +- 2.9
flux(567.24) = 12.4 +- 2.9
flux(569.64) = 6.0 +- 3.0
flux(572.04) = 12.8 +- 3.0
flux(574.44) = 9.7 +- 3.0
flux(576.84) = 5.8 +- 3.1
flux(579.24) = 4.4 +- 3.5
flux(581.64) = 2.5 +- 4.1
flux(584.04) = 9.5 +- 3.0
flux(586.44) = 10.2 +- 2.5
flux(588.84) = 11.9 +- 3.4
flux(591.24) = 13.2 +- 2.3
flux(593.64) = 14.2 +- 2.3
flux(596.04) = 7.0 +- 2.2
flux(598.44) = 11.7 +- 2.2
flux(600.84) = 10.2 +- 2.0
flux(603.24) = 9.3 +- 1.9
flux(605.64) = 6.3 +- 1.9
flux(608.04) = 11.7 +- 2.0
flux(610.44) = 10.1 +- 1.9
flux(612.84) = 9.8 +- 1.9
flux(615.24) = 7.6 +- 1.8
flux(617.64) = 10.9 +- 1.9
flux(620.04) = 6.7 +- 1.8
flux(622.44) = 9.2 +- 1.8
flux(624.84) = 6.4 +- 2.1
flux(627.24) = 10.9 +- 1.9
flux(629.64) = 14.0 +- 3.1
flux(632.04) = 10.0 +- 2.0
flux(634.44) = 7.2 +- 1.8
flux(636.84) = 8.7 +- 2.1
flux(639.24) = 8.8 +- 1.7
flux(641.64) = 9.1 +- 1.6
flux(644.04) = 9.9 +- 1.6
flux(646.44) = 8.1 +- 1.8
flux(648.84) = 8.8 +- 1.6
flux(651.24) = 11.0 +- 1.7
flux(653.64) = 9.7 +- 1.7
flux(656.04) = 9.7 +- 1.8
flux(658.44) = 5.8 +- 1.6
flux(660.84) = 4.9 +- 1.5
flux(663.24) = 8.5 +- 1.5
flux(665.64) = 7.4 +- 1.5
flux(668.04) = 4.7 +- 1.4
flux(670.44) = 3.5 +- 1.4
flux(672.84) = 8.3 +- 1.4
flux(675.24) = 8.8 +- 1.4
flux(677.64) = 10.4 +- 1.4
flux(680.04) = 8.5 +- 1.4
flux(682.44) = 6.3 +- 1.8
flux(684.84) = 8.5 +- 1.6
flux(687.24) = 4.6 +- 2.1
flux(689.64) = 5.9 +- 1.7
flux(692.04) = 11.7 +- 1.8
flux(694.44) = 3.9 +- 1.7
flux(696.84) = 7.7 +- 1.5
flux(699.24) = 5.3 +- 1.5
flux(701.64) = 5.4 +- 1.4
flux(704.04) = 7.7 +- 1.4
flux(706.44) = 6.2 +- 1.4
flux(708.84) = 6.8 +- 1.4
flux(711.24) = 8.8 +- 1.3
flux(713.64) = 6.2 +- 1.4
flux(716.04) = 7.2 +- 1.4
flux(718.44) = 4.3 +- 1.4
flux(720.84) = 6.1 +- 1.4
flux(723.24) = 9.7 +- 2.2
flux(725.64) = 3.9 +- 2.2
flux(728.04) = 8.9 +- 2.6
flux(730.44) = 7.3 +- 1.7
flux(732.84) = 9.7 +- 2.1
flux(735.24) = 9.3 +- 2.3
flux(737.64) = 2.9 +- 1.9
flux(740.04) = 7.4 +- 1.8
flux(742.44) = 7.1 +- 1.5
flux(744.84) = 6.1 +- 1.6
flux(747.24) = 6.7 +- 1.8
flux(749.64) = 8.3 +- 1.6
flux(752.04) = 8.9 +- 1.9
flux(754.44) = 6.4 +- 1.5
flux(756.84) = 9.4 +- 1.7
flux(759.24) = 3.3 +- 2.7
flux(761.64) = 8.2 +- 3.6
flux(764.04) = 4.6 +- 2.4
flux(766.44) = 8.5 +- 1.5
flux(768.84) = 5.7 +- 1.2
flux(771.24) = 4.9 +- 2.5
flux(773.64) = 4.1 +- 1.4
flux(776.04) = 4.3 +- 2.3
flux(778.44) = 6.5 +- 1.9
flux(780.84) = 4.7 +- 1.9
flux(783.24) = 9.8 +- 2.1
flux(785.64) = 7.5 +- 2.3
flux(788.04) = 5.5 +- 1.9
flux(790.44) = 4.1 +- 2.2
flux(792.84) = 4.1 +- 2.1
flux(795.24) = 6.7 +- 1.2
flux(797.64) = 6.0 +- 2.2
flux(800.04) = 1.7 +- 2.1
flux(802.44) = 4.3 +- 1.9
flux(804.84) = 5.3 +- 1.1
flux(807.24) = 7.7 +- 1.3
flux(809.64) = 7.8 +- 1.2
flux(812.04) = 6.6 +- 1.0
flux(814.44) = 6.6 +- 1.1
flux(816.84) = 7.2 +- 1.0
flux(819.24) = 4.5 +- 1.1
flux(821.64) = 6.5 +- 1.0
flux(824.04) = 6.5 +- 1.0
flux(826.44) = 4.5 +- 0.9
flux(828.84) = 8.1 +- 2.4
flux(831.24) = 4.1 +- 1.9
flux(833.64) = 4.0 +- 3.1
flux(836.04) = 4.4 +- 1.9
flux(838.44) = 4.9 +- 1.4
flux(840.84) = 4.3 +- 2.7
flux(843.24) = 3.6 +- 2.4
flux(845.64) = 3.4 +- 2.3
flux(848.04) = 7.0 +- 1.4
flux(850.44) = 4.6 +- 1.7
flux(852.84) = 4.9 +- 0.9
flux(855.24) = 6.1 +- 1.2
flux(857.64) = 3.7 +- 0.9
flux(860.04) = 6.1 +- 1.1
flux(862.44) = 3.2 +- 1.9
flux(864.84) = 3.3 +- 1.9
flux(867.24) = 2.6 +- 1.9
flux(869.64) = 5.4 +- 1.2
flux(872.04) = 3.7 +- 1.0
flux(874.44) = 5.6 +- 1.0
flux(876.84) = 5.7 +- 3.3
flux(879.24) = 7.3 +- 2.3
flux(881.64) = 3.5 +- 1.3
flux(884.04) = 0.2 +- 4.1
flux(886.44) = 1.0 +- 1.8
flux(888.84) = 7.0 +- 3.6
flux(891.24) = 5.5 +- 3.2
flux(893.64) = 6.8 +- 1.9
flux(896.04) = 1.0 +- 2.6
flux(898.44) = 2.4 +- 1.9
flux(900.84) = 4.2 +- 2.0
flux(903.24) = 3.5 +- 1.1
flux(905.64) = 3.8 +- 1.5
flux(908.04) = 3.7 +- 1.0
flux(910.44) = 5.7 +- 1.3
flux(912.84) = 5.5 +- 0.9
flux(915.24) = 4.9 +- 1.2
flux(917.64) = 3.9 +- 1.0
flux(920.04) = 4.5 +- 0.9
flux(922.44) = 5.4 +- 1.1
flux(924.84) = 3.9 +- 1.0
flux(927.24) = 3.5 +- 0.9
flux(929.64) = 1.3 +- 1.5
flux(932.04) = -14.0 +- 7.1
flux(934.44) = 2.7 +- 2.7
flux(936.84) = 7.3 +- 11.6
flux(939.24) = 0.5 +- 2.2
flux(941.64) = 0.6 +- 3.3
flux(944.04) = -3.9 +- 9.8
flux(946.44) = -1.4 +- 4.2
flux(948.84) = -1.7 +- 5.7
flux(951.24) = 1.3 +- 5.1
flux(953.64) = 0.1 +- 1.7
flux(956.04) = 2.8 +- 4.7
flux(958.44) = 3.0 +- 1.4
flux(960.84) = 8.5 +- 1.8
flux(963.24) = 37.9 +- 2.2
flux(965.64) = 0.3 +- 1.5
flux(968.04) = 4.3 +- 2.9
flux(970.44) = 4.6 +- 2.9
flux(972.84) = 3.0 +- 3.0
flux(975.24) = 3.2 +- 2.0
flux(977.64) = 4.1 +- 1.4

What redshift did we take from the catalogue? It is 1.58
